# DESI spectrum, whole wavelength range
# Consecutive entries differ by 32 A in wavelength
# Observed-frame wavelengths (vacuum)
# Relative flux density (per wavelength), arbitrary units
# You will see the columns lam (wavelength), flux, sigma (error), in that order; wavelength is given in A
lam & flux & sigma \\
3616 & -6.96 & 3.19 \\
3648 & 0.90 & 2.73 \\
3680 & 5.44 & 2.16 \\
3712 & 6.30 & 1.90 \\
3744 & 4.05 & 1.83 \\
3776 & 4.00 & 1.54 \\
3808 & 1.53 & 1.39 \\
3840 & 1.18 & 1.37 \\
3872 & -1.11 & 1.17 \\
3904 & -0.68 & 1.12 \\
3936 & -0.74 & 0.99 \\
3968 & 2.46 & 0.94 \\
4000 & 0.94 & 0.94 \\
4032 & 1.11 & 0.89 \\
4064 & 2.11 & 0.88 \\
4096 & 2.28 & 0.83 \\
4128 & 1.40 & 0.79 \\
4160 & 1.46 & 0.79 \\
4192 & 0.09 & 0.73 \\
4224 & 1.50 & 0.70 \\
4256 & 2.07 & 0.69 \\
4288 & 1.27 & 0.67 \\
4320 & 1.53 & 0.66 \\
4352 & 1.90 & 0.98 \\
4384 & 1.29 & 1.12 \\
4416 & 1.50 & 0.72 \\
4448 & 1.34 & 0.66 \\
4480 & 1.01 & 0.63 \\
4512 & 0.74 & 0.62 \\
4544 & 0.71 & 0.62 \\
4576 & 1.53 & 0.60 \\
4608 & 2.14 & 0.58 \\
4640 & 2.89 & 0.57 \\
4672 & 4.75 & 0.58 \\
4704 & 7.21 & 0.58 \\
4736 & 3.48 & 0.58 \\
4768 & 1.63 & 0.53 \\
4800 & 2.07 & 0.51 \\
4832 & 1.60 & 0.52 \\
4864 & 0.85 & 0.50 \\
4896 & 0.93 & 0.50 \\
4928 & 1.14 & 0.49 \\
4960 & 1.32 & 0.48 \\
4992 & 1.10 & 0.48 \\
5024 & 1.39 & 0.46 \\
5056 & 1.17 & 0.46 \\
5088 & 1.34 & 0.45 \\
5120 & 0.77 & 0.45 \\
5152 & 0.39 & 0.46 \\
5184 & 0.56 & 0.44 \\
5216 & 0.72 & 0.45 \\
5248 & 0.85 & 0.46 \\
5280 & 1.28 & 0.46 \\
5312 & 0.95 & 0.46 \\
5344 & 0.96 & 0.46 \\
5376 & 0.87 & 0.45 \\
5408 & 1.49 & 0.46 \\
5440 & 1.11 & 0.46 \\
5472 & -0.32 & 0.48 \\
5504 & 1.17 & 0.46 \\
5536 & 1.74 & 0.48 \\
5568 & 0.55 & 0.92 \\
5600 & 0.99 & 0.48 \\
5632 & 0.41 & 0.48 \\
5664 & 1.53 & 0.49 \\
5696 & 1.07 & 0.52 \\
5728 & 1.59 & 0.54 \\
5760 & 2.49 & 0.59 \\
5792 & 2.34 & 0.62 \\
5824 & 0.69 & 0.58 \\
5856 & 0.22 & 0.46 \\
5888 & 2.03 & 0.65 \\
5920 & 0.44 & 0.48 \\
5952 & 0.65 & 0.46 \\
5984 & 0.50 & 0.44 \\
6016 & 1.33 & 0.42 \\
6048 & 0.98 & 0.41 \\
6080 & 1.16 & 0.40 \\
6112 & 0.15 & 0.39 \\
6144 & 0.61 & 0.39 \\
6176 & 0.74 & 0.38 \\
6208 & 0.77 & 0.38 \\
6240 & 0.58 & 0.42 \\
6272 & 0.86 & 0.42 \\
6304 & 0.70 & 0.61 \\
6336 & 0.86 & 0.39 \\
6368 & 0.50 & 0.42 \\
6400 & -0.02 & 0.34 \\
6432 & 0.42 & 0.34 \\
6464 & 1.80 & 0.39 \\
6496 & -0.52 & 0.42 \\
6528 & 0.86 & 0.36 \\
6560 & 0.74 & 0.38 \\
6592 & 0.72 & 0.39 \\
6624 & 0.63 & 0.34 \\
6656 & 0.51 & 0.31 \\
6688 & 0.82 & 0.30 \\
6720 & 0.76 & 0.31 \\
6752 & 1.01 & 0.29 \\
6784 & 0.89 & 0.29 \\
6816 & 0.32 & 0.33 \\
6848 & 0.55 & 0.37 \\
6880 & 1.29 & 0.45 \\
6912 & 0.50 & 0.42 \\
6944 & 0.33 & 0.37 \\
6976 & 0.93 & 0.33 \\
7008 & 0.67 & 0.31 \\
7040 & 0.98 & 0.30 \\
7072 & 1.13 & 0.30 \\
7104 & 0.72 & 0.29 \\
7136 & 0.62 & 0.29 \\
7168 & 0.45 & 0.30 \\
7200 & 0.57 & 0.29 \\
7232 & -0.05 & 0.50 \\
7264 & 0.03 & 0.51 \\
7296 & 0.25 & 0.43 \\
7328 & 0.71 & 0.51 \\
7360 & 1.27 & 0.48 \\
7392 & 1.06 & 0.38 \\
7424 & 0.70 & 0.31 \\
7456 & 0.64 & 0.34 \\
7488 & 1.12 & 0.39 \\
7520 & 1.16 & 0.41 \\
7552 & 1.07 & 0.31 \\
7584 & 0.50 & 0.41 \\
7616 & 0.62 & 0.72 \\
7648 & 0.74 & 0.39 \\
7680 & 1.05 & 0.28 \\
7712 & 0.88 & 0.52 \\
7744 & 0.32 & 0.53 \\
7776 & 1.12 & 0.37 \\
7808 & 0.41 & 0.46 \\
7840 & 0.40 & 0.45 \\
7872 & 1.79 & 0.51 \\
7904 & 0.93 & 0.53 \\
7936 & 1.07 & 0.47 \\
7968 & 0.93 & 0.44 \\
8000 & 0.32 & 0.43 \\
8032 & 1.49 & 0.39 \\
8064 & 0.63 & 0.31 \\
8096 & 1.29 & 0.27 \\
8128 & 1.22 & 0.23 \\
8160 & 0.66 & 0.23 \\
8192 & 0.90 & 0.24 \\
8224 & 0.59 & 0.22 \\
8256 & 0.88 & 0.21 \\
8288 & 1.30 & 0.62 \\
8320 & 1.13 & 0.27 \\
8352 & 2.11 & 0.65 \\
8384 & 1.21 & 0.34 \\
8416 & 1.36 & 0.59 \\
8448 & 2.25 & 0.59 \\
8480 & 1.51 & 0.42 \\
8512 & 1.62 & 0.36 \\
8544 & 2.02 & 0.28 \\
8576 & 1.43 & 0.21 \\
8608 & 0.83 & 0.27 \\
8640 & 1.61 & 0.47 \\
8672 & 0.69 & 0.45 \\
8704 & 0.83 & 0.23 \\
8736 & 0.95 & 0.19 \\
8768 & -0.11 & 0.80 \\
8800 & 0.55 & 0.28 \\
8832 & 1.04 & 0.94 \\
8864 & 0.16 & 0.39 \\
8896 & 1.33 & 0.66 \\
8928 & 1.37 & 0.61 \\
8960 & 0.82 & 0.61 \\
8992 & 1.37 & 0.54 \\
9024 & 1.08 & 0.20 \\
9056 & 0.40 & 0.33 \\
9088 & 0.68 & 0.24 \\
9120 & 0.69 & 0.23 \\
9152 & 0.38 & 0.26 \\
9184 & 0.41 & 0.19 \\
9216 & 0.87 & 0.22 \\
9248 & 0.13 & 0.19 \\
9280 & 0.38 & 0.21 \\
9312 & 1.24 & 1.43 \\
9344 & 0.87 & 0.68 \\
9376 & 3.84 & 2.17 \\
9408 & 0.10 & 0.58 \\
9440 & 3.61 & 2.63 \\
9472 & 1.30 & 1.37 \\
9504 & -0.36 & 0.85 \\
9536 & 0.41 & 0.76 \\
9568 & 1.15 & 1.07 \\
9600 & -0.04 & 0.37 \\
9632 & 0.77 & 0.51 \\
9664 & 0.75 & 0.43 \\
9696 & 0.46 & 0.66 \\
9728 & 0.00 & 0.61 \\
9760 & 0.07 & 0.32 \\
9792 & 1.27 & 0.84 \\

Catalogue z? 2.03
